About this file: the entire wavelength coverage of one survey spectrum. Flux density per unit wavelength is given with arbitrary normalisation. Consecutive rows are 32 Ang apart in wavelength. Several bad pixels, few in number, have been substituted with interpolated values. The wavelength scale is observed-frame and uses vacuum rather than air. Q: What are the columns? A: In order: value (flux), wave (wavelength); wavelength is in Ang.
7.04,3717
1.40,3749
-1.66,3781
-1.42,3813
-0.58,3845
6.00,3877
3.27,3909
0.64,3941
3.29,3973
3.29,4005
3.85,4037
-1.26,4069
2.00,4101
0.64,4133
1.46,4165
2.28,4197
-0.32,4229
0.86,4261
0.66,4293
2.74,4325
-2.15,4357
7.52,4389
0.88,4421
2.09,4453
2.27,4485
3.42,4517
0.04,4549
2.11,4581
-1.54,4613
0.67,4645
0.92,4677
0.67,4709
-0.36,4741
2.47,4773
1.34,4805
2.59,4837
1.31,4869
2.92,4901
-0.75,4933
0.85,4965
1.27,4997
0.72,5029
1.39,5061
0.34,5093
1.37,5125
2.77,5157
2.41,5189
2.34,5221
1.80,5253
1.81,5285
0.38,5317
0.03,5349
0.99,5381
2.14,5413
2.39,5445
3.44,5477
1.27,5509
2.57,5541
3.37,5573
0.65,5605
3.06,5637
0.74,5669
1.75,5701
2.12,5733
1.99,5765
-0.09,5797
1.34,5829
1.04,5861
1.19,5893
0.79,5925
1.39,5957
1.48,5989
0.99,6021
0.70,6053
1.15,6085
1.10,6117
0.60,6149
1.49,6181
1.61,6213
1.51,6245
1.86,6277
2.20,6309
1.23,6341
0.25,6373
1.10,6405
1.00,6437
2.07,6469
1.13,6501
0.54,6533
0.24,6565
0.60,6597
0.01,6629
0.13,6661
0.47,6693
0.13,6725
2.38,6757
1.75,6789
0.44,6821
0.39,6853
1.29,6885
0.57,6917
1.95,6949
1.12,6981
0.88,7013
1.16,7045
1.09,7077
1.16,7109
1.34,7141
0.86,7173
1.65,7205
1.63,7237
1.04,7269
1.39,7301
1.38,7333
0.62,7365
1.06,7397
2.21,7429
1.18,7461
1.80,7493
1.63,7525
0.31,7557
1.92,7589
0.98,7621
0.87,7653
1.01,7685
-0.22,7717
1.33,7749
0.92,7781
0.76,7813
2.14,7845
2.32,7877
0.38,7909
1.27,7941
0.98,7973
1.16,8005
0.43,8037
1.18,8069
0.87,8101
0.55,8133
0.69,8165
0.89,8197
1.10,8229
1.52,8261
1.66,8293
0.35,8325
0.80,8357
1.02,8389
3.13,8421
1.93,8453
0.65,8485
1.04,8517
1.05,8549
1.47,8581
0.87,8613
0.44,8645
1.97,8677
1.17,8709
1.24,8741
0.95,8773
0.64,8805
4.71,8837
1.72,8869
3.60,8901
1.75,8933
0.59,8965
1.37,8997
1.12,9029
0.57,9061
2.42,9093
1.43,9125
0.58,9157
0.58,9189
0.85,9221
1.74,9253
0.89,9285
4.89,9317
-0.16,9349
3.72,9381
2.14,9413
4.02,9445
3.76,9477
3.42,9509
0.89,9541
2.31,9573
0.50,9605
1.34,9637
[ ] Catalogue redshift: 0.816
